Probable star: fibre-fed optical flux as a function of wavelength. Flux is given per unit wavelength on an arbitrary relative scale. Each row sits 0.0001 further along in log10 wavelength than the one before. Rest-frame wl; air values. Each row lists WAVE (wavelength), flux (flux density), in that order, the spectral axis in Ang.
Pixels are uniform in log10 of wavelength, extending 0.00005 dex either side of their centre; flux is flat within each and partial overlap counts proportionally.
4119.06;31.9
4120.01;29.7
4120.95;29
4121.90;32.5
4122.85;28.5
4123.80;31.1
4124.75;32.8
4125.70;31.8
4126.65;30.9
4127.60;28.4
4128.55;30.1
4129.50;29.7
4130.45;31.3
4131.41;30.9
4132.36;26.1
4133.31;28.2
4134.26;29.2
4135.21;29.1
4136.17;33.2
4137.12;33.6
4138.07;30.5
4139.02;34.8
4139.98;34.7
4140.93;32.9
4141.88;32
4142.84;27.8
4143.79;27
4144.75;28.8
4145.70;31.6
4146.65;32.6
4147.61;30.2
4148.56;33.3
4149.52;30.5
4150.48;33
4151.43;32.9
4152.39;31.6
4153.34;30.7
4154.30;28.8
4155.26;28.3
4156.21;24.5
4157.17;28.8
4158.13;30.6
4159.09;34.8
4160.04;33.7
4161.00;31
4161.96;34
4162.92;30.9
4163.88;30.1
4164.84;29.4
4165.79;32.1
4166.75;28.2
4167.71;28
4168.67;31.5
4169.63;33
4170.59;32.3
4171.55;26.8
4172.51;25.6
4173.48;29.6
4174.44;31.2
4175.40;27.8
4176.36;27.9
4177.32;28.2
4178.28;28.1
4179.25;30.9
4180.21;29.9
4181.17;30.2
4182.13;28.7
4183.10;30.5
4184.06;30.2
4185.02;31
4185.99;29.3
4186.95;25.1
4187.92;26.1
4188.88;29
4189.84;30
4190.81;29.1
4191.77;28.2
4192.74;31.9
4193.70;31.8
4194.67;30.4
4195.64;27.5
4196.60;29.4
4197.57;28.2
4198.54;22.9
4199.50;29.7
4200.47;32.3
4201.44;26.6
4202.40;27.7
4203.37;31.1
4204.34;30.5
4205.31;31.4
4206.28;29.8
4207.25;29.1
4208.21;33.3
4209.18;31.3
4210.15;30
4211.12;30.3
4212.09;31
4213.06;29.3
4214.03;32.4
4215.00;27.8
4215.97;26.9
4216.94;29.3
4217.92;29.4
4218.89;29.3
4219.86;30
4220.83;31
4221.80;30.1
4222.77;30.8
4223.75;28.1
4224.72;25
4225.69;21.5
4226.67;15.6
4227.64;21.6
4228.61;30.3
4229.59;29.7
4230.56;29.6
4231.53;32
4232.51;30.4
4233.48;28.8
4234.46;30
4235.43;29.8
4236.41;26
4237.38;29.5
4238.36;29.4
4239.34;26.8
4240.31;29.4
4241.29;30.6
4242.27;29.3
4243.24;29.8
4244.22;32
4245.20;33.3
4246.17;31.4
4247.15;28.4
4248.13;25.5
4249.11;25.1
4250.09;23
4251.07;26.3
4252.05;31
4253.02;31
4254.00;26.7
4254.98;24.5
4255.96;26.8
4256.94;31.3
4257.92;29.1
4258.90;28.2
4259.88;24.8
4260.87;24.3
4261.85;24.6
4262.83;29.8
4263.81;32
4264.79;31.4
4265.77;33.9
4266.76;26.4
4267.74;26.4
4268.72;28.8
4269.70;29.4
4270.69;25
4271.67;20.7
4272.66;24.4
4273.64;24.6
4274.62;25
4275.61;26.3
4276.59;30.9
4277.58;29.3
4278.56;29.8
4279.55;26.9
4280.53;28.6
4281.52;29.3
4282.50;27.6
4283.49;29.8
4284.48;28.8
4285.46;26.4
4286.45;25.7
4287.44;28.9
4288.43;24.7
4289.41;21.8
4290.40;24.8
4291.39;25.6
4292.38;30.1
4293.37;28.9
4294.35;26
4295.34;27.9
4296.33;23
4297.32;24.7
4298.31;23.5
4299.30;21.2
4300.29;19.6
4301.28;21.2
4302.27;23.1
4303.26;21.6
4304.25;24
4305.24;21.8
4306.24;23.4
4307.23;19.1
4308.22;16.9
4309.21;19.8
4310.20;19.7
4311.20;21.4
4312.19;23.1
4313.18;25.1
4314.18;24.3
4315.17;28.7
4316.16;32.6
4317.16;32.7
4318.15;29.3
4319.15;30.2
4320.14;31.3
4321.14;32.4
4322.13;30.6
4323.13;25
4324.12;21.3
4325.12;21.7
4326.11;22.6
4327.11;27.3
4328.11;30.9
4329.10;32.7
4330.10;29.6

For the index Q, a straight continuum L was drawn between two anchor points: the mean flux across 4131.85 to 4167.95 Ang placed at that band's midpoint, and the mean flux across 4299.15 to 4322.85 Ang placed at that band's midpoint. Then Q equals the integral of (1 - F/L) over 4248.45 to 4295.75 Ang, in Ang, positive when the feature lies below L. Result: -2.05 Ang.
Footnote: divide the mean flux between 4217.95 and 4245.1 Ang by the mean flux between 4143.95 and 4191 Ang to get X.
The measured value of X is 0.95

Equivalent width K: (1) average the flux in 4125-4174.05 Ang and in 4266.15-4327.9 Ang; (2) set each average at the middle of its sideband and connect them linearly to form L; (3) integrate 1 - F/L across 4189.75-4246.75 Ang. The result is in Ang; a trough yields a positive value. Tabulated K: -1.7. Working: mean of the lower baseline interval 30.6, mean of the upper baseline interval 25.7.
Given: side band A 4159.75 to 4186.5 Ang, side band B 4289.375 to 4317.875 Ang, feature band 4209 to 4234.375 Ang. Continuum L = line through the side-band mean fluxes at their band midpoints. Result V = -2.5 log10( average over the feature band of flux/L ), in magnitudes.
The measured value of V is -0.03 mag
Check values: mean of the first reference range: 30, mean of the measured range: 28.5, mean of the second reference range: 24.1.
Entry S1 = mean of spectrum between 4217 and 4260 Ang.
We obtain 28.3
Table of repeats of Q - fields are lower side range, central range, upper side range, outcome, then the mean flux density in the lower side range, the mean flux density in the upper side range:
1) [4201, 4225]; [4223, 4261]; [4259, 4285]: 1.05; 29.7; 27.7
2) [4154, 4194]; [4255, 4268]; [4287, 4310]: -1.52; 29.7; 23.5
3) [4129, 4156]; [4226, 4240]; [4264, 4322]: 0.08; 30.8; 26.1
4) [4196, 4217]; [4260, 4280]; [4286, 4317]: -1.22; 29.6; 24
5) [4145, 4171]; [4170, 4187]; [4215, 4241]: 0.52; 31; 28.1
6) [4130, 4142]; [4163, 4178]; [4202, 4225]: 0.56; 31.2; 29.8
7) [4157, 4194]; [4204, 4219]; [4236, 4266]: -0.43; 29.9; 28.5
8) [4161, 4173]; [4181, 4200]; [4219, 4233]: 0.14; 30.2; 27.6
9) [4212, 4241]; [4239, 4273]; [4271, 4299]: -0.78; 28.3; 26.5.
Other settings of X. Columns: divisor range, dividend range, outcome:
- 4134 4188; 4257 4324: 0.86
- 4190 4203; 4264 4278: 0.95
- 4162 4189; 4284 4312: 0.81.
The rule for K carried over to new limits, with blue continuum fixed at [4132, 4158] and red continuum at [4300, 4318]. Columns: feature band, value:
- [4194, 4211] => -0.9 Ang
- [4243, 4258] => -1.4 Ang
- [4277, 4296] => -2.3 Ang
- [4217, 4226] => -0.4 Ang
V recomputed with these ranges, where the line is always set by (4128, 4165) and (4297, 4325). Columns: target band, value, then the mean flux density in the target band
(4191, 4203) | 0.00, 28.9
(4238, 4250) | -0.08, 29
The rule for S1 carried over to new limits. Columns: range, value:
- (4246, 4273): 27.5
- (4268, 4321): 25.7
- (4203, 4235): 29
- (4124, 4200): 30.1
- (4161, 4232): 29.2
